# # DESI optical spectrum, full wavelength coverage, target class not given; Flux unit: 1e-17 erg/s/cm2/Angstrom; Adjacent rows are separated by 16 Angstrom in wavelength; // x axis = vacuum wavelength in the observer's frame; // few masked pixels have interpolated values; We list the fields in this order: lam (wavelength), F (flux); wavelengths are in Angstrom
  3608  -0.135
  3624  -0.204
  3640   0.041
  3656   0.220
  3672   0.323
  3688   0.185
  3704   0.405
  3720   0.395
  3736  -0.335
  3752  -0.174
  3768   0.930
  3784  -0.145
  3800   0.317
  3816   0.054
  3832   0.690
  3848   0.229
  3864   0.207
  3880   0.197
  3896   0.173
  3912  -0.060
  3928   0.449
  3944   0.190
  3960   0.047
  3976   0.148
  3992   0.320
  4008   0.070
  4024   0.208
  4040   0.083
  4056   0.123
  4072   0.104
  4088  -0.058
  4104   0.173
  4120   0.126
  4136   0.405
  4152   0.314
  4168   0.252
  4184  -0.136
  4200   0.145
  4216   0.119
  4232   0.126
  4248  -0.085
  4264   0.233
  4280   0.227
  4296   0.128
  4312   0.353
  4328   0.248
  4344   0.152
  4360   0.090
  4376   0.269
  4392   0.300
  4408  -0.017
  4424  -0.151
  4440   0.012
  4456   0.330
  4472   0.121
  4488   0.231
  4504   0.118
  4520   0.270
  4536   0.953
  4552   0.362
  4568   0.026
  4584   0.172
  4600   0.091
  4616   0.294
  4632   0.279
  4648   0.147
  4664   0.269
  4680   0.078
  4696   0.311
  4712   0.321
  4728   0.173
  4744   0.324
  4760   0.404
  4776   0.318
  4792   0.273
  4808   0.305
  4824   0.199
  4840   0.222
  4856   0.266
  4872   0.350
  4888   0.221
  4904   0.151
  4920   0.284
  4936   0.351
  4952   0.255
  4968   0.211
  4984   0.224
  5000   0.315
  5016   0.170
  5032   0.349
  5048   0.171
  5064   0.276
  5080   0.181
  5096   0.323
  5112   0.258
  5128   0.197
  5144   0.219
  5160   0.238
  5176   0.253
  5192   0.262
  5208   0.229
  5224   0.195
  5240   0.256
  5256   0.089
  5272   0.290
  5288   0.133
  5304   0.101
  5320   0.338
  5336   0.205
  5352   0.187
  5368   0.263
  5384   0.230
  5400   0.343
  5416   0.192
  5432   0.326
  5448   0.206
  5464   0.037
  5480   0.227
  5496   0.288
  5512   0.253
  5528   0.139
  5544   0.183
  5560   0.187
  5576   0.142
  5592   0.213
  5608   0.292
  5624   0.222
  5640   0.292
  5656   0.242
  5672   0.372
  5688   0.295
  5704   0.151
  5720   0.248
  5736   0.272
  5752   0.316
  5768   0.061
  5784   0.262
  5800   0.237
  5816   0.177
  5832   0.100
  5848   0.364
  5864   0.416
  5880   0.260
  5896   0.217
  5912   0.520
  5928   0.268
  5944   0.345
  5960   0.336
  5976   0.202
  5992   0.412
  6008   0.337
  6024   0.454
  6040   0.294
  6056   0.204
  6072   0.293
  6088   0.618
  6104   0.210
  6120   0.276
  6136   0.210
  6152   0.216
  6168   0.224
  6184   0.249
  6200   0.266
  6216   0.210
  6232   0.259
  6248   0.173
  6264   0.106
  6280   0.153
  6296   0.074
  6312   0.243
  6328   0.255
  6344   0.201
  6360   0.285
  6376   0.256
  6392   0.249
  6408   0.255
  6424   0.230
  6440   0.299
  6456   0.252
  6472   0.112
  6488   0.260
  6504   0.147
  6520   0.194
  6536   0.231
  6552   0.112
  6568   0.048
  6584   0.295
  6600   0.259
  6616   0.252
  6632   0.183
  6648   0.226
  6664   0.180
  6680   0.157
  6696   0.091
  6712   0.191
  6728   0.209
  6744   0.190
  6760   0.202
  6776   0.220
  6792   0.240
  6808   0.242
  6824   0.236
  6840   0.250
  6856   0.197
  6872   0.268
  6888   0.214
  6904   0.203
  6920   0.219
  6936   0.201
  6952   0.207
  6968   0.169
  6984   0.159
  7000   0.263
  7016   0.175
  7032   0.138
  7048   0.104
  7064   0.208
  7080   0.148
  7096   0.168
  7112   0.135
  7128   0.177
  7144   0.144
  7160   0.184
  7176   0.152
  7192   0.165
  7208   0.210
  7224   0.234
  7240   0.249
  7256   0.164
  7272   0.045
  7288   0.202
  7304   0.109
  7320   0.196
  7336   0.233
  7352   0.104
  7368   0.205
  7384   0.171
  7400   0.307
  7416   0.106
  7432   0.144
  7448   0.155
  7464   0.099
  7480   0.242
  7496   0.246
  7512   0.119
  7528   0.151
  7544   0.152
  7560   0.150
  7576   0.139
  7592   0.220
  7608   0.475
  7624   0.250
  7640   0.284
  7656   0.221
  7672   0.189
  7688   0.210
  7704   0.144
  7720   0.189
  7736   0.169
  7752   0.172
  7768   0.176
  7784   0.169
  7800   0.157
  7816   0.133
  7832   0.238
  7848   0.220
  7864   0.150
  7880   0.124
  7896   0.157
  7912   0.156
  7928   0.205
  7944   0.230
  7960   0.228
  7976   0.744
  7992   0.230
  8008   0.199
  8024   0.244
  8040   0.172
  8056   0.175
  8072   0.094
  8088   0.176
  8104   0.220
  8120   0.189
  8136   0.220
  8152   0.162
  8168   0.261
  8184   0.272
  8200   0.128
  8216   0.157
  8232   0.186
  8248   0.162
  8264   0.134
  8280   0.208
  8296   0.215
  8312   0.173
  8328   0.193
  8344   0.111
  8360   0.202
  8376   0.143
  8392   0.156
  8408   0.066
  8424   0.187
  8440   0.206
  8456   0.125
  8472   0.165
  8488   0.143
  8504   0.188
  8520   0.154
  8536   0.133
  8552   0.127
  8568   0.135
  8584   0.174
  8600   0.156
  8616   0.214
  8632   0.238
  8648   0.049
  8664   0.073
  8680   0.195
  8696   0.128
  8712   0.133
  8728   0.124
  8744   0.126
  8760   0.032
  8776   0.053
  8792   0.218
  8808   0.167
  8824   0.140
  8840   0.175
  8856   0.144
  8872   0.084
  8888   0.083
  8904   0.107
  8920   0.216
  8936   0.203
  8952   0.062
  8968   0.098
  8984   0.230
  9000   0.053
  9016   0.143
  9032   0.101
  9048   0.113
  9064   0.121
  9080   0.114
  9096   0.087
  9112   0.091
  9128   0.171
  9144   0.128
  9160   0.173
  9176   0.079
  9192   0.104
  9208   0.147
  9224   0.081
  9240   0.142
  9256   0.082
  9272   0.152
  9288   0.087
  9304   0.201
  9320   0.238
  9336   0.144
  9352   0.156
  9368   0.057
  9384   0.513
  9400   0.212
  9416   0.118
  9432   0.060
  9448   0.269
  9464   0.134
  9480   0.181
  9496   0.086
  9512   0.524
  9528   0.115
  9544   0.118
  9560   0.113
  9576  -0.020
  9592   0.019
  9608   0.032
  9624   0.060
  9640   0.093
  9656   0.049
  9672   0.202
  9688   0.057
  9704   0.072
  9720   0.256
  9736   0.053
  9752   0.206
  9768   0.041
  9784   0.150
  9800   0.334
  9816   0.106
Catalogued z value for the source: 0.215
